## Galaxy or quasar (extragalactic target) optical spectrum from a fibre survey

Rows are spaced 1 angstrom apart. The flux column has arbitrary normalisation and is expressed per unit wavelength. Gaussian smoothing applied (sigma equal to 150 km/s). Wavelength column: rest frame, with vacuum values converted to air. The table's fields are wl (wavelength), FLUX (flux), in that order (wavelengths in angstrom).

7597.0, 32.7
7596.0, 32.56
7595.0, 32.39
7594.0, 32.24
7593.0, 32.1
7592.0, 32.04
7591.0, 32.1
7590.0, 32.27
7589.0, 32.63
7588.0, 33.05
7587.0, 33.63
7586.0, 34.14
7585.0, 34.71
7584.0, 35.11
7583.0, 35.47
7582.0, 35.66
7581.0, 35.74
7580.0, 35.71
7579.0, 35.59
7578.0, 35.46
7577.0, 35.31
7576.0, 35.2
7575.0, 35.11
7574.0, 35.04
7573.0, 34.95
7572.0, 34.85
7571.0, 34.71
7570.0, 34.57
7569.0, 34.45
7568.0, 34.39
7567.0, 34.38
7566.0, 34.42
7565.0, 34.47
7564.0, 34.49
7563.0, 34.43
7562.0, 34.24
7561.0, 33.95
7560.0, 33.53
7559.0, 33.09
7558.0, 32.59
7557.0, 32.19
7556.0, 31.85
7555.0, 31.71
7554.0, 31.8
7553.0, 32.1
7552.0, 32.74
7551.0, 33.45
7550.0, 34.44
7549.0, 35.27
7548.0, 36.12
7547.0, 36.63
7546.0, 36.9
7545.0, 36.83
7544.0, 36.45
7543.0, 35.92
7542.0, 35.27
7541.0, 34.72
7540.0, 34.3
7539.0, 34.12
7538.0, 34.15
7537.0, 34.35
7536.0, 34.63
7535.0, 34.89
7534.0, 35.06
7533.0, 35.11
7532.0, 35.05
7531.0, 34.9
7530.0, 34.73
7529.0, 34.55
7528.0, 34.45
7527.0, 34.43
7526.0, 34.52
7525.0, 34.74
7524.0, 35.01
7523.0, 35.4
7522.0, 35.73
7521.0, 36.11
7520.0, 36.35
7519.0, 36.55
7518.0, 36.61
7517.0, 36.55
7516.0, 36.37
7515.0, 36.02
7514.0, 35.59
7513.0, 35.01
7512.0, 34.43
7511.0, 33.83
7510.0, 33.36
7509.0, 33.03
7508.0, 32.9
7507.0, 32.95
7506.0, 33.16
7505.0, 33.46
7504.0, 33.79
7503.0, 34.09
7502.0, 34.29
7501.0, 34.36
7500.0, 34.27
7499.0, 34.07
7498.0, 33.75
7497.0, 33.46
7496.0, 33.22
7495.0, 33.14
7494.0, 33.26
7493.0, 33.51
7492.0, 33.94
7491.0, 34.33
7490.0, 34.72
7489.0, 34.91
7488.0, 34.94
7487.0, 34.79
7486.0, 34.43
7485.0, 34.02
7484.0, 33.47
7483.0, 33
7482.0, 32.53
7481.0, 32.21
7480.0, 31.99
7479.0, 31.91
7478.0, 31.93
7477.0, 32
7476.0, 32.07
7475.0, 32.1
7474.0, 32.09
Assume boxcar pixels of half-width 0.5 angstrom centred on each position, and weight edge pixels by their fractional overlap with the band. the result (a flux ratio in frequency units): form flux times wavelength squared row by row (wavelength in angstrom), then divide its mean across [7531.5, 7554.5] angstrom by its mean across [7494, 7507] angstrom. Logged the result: 1.0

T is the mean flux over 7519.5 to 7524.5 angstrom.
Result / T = 35.7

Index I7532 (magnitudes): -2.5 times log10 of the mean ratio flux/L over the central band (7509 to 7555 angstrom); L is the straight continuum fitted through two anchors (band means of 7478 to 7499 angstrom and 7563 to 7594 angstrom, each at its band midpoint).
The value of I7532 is -0.03 mag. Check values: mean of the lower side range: 33.5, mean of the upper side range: 34.4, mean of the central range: 35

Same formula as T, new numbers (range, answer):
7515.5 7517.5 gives 36.5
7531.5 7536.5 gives 34.9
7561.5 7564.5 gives 34.4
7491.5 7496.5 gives 33.4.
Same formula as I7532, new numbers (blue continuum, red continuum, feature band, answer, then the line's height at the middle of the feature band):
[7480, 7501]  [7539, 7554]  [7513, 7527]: -0.04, 34.4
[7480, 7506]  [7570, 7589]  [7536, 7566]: 0.01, 34.5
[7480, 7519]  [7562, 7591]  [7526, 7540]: -0.01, 34.3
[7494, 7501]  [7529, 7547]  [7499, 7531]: -0.01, 34.3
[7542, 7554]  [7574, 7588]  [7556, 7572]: 0.03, 35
